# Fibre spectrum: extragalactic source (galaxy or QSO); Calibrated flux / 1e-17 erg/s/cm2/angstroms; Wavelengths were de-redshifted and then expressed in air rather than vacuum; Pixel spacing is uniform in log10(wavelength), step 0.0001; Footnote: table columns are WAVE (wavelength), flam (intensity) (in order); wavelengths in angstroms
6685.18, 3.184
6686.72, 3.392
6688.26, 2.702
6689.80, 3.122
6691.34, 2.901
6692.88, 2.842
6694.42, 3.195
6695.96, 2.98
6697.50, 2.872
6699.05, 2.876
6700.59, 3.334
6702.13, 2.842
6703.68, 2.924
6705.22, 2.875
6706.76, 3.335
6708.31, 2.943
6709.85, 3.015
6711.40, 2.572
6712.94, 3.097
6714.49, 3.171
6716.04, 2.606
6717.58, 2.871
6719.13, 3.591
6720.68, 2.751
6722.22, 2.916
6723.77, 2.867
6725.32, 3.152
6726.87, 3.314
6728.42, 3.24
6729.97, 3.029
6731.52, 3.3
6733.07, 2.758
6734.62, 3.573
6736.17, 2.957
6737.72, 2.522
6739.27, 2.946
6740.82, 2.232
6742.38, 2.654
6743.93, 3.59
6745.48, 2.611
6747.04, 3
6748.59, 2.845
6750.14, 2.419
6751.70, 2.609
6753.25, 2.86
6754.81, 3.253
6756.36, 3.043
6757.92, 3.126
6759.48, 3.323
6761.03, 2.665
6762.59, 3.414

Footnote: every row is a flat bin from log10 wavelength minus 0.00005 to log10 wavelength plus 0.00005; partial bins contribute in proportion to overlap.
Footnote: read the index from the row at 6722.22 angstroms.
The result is 2.916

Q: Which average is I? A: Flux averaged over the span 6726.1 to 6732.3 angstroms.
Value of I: 3.22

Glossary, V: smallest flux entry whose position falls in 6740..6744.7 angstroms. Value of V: 2.232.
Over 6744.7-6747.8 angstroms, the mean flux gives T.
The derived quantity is 2.8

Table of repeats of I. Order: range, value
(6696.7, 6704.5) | 2.97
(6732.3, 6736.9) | 3.1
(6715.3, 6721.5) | 2.96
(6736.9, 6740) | 2.74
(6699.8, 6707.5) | 3.06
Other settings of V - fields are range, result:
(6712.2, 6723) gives 2.606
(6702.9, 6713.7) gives 2.572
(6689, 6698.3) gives 2.842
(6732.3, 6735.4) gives 2.758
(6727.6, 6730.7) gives 3.029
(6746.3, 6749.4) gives 2.845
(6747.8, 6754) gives 2.419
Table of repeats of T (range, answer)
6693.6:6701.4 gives 3.05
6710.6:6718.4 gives 2.87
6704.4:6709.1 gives 3.05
